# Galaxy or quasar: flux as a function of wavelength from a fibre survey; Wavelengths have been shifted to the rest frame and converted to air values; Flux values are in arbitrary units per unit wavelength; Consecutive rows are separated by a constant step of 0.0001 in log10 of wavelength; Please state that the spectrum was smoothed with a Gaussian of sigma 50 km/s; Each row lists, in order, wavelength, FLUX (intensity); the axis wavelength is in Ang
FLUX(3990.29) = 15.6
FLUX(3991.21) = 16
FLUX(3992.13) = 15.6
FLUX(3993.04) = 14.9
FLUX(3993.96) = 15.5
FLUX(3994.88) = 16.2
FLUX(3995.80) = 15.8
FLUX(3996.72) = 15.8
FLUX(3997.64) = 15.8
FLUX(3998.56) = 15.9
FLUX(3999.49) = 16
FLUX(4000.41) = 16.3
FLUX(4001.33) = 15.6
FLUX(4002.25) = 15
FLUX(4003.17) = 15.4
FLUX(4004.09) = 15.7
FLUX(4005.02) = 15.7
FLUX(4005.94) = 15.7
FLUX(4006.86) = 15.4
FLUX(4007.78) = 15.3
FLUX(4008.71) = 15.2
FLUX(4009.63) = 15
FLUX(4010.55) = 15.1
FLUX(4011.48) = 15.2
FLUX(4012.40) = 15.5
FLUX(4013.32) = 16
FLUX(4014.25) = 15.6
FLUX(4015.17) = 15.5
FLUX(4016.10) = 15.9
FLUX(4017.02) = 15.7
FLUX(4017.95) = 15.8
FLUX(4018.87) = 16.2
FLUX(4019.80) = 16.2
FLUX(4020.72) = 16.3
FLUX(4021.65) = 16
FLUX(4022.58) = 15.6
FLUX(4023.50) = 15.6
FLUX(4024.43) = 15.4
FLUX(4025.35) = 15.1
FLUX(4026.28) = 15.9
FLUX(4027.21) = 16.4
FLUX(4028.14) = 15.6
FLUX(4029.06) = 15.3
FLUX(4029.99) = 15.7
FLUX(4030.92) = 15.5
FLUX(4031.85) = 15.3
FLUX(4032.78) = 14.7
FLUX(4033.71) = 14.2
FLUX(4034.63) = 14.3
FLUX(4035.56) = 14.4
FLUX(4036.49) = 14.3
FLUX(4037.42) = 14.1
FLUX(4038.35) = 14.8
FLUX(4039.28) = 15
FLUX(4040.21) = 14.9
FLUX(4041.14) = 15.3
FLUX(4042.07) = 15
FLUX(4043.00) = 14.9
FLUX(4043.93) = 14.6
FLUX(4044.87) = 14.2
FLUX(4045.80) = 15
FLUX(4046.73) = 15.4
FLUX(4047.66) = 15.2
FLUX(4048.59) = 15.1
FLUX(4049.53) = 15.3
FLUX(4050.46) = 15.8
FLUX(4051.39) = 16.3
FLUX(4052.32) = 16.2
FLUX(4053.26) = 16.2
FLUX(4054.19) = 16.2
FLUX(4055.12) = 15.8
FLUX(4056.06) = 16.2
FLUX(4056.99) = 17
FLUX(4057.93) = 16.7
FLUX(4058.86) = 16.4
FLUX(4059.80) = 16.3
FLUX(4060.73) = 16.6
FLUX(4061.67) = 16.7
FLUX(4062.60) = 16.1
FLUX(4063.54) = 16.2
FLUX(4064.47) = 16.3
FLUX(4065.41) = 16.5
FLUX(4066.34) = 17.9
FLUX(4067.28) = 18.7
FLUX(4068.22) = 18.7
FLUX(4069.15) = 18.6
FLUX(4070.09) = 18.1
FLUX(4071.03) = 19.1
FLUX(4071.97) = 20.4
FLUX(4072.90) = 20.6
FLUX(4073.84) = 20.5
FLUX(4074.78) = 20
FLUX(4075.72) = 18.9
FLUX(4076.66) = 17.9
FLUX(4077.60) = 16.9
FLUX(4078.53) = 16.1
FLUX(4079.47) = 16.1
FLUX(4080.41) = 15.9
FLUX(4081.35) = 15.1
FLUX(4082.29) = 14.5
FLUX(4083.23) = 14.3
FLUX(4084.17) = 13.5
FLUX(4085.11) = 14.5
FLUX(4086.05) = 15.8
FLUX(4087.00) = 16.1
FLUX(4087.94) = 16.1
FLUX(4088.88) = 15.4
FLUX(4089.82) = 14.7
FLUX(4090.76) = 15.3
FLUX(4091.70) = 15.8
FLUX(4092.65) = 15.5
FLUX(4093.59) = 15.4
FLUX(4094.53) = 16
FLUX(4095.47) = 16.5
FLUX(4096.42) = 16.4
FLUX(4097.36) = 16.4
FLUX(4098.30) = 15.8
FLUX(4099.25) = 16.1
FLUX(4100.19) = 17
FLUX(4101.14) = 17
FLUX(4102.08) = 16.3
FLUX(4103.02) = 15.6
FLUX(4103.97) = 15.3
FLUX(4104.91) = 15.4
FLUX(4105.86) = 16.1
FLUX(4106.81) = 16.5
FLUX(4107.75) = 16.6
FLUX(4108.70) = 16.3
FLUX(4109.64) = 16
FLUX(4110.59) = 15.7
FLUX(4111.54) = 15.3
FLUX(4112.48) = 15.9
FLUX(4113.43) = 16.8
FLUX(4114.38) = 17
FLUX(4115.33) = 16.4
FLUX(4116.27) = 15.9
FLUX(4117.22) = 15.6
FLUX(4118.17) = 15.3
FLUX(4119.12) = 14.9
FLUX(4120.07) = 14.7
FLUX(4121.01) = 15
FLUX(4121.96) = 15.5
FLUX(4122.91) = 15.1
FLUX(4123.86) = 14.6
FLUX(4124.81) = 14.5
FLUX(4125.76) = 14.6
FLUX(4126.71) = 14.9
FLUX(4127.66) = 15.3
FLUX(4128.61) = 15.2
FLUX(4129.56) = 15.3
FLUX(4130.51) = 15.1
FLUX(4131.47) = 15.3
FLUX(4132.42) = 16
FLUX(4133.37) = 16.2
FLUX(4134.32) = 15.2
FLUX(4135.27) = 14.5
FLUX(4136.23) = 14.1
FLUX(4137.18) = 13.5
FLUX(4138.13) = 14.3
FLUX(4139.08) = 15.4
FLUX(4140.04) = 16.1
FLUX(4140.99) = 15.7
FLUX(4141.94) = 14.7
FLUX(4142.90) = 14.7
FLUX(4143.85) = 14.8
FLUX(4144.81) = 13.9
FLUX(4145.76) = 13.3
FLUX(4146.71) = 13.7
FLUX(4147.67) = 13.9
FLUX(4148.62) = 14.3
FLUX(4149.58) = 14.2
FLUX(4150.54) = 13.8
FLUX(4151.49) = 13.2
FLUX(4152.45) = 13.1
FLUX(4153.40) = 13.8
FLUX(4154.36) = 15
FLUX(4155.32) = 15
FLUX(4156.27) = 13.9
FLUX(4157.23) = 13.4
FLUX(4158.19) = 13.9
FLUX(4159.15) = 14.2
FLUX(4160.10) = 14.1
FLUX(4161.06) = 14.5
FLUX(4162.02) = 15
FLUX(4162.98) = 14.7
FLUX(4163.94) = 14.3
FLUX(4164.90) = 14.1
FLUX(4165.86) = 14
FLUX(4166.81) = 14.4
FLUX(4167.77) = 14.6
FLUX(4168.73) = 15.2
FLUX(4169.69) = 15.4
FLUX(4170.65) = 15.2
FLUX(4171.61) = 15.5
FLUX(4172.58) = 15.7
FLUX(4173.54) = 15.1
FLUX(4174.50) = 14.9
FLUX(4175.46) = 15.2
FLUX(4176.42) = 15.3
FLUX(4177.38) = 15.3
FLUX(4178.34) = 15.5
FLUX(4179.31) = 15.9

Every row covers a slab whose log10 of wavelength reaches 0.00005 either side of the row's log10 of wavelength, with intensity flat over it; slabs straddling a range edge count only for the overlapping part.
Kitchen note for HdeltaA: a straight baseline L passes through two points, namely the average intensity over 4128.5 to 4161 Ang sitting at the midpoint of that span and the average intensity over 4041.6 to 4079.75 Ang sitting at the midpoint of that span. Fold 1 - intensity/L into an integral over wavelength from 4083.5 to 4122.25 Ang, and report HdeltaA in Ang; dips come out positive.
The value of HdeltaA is -0.3 Ang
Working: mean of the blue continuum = 16.9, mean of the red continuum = 14.5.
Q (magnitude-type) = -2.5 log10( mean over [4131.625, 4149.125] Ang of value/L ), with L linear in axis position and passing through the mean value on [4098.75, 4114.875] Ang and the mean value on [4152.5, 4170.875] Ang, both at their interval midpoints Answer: 0.03 mag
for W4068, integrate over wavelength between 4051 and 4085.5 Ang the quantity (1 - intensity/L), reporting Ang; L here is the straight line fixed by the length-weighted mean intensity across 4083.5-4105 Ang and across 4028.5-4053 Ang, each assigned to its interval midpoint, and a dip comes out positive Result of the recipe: -3.6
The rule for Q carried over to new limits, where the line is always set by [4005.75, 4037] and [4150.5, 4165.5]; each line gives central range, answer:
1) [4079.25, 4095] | -0.03 mag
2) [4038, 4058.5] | -0.02 mag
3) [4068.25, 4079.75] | -0.24 mag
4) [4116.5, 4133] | -0.05 mag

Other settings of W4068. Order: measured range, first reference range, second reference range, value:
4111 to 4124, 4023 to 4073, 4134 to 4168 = -0.6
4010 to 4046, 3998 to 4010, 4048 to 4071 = 1.7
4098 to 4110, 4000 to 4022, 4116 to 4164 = -1.0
